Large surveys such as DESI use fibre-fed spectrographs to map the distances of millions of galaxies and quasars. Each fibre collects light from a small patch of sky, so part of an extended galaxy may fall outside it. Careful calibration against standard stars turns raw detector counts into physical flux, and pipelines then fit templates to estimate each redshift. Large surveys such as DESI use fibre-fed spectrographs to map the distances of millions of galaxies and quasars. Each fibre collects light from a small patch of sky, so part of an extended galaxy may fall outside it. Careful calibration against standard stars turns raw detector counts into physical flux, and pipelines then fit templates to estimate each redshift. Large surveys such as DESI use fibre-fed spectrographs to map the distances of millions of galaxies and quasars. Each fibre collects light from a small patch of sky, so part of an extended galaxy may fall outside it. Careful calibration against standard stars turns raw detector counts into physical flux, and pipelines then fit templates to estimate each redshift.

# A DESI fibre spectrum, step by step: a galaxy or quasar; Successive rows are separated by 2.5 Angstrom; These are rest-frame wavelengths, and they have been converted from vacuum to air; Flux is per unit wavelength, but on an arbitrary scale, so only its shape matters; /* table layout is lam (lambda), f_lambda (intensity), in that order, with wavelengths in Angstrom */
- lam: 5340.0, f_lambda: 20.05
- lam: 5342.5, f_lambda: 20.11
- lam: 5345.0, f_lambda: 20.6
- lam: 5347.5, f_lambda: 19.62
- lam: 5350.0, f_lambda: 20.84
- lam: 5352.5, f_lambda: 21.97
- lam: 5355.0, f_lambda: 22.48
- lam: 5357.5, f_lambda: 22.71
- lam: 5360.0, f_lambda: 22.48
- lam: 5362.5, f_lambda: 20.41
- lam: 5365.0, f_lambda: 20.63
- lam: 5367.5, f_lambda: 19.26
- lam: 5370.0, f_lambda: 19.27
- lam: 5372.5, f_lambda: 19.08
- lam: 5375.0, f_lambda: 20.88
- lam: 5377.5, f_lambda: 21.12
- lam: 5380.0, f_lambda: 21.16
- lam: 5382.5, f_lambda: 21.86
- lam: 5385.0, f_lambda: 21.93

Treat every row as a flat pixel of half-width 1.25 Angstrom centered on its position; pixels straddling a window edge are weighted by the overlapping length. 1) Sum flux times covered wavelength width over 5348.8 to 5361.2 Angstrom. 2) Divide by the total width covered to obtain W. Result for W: 22.1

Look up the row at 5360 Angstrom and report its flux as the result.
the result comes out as 22.48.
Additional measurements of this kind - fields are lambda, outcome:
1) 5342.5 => 20.11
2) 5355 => 22.48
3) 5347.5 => 19.62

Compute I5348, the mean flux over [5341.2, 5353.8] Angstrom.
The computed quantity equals 20.6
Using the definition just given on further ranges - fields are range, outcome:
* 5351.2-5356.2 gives 22.2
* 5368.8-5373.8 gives 19.2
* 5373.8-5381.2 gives 21.1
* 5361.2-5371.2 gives 19.9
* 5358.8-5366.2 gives 21.2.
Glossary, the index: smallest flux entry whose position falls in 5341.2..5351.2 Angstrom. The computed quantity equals 19.62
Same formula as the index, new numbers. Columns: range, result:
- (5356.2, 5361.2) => 22.48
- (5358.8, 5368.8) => 19.26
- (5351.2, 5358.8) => 21.97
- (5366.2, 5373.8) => 19.08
